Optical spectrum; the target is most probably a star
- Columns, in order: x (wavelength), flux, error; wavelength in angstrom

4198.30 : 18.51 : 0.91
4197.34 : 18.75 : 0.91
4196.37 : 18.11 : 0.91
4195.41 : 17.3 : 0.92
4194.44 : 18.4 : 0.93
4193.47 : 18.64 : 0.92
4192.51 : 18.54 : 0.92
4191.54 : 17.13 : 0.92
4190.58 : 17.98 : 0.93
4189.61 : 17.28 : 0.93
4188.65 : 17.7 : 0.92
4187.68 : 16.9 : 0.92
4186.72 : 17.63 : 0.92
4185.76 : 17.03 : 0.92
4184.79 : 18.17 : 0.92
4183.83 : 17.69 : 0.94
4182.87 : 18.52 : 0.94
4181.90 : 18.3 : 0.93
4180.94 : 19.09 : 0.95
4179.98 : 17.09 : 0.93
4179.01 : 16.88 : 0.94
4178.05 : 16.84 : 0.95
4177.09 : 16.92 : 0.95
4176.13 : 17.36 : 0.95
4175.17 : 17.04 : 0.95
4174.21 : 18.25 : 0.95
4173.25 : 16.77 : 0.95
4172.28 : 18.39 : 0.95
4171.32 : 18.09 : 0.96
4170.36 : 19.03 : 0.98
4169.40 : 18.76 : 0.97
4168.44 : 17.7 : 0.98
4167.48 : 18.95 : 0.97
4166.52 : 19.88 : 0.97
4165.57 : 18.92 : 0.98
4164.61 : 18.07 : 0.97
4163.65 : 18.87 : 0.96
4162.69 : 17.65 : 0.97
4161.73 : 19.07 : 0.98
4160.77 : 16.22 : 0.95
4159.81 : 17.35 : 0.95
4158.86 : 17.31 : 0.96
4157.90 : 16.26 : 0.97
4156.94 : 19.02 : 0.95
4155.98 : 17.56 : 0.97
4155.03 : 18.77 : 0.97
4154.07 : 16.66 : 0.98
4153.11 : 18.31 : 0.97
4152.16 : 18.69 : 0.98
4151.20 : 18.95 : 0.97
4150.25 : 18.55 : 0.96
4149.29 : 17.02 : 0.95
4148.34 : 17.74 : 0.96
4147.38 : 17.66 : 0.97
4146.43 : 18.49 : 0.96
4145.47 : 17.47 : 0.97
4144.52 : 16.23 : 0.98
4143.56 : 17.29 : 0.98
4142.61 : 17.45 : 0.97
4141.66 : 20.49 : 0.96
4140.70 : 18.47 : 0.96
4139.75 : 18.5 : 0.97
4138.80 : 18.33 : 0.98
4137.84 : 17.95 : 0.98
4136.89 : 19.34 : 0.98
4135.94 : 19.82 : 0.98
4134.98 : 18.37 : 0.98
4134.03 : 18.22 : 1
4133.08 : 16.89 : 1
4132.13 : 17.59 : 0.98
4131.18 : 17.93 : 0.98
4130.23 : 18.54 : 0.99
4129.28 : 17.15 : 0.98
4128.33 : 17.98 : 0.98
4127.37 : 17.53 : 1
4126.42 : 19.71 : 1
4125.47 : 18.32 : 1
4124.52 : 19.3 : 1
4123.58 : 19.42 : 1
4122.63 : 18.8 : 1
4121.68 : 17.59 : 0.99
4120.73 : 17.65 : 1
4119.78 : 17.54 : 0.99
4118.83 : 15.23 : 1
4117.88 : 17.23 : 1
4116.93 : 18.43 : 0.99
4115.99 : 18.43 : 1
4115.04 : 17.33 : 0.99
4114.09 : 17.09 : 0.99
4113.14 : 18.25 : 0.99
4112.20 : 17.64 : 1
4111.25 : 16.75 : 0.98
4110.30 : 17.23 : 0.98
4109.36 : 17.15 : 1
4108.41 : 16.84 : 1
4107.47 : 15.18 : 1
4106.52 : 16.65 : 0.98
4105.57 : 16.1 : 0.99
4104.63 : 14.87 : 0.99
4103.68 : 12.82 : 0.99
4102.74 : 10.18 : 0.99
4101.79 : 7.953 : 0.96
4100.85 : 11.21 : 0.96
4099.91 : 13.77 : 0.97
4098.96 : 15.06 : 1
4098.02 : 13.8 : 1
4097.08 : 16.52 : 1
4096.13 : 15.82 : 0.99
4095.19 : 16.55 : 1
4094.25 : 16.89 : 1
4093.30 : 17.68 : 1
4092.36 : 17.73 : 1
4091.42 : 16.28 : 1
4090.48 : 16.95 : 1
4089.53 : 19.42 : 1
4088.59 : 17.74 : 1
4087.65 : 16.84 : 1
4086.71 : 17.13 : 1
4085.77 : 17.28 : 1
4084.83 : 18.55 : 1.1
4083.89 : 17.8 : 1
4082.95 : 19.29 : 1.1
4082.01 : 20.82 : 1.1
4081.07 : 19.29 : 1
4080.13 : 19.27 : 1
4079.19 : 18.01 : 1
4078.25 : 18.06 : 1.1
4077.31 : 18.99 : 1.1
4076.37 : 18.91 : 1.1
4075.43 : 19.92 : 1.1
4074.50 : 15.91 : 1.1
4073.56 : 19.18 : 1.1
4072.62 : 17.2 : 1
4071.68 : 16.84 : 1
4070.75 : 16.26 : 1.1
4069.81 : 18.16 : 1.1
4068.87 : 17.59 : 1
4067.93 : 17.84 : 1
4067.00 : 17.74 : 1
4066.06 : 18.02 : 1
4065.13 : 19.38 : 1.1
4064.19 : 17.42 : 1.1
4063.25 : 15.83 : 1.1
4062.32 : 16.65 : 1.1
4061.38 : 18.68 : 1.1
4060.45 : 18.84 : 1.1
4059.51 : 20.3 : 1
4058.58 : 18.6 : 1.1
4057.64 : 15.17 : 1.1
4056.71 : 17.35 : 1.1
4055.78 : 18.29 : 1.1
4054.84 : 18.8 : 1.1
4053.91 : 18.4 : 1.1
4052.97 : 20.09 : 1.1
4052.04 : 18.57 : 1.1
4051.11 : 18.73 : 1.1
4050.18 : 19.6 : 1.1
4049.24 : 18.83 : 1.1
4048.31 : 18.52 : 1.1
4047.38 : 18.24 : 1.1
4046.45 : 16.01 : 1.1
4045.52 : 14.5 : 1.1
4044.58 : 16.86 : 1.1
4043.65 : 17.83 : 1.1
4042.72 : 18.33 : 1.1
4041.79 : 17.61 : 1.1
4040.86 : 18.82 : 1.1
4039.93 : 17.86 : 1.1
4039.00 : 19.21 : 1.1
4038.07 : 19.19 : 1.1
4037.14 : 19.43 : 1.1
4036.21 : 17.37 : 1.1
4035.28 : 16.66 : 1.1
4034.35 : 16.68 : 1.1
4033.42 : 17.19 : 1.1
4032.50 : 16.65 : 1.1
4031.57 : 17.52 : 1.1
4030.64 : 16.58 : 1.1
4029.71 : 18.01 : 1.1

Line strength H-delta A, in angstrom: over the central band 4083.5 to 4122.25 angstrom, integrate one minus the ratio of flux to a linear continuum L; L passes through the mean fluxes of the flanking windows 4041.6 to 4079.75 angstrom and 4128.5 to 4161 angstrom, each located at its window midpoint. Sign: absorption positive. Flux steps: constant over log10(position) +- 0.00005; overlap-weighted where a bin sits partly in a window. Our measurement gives 3.6 angstrom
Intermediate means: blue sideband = 18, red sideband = 18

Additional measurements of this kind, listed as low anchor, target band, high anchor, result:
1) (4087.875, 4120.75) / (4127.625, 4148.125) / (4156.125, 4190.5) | -1.42 angstrom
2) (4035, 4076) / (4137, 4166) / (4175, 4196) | -0.39 angstrom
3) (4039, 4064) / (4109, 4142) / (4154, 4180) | -0.26 angstrom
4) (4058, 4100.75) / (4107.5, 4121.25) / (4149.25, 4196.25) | 0.34 angstrom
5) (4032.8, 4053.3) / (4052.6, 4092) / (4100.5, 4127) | -1.58 angstrom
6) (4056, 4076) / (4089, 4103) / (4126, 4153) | 2.18 angstrom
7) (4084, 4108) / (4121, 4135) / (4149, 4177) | -1.21 angstrom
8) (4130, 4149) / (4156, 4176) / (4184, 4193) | -0.23 angstrom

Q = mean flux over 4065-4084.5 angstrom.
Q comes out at 18.3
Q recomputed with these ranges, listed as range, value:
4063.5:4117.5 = 16.9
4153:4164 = 17.7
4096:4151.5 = 17.1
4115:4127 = 18.1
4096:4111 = 14.4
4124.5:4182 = 18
